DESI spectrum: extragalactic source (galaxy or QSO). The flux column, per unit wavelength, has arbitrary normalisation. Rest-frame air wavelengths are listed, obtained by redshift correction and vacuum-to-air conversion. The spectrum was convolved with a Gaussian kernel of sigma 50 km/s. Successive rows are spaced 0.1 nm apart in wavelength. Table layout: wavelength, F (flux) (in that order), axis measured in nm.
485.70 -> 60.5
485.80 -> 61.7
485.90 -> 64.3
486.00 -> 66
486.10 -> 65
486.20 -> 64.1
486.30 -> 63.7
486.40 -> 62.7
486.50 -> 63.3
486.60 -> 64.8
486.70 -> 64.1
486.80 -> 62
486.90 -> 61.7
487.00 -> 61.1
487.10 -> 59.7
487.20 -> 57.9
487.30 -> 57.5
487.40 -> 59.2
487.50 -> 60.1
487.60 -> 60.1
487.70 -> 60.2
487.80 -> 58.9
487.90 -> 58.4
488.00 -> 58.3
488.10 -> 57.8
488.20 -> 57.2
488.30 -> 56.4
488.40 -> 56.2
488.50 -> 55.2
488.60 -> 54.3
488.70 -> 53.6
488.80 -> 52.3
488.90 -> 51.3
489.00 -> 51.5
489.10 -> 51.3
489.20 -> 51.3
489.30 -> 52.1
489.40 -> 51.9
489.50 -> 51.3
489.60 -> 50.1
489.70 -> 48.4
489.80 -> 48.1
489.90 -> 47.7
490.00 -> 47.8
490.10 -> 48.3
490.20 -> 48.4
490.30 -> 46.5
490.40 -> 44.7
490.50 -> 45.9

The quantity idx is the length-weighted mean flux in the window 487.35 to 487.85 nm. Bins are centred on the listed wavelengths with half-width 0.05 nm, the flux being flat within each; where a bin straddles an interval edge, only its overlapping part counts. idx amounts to 59.7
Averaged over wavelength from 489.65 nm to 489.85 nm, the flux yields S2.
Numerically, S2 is 48.3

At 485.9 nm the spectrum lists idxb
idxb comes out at 64.3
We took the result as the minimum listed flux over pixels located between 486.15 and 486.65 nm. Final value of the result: 62.7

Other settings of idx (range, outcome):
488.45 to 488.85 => 53.9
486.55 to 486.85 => 63.6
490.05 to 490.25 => 48.3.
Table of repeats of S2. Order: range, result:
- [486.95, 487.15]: 60.4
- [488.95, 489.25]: 51.4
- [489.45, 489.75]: 49.9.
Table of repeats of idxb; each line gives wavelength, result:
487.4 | 59.2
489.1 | 51.3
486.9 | 61.7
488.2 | 57.2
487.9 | 58.4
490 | 47.8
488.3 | 56.4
